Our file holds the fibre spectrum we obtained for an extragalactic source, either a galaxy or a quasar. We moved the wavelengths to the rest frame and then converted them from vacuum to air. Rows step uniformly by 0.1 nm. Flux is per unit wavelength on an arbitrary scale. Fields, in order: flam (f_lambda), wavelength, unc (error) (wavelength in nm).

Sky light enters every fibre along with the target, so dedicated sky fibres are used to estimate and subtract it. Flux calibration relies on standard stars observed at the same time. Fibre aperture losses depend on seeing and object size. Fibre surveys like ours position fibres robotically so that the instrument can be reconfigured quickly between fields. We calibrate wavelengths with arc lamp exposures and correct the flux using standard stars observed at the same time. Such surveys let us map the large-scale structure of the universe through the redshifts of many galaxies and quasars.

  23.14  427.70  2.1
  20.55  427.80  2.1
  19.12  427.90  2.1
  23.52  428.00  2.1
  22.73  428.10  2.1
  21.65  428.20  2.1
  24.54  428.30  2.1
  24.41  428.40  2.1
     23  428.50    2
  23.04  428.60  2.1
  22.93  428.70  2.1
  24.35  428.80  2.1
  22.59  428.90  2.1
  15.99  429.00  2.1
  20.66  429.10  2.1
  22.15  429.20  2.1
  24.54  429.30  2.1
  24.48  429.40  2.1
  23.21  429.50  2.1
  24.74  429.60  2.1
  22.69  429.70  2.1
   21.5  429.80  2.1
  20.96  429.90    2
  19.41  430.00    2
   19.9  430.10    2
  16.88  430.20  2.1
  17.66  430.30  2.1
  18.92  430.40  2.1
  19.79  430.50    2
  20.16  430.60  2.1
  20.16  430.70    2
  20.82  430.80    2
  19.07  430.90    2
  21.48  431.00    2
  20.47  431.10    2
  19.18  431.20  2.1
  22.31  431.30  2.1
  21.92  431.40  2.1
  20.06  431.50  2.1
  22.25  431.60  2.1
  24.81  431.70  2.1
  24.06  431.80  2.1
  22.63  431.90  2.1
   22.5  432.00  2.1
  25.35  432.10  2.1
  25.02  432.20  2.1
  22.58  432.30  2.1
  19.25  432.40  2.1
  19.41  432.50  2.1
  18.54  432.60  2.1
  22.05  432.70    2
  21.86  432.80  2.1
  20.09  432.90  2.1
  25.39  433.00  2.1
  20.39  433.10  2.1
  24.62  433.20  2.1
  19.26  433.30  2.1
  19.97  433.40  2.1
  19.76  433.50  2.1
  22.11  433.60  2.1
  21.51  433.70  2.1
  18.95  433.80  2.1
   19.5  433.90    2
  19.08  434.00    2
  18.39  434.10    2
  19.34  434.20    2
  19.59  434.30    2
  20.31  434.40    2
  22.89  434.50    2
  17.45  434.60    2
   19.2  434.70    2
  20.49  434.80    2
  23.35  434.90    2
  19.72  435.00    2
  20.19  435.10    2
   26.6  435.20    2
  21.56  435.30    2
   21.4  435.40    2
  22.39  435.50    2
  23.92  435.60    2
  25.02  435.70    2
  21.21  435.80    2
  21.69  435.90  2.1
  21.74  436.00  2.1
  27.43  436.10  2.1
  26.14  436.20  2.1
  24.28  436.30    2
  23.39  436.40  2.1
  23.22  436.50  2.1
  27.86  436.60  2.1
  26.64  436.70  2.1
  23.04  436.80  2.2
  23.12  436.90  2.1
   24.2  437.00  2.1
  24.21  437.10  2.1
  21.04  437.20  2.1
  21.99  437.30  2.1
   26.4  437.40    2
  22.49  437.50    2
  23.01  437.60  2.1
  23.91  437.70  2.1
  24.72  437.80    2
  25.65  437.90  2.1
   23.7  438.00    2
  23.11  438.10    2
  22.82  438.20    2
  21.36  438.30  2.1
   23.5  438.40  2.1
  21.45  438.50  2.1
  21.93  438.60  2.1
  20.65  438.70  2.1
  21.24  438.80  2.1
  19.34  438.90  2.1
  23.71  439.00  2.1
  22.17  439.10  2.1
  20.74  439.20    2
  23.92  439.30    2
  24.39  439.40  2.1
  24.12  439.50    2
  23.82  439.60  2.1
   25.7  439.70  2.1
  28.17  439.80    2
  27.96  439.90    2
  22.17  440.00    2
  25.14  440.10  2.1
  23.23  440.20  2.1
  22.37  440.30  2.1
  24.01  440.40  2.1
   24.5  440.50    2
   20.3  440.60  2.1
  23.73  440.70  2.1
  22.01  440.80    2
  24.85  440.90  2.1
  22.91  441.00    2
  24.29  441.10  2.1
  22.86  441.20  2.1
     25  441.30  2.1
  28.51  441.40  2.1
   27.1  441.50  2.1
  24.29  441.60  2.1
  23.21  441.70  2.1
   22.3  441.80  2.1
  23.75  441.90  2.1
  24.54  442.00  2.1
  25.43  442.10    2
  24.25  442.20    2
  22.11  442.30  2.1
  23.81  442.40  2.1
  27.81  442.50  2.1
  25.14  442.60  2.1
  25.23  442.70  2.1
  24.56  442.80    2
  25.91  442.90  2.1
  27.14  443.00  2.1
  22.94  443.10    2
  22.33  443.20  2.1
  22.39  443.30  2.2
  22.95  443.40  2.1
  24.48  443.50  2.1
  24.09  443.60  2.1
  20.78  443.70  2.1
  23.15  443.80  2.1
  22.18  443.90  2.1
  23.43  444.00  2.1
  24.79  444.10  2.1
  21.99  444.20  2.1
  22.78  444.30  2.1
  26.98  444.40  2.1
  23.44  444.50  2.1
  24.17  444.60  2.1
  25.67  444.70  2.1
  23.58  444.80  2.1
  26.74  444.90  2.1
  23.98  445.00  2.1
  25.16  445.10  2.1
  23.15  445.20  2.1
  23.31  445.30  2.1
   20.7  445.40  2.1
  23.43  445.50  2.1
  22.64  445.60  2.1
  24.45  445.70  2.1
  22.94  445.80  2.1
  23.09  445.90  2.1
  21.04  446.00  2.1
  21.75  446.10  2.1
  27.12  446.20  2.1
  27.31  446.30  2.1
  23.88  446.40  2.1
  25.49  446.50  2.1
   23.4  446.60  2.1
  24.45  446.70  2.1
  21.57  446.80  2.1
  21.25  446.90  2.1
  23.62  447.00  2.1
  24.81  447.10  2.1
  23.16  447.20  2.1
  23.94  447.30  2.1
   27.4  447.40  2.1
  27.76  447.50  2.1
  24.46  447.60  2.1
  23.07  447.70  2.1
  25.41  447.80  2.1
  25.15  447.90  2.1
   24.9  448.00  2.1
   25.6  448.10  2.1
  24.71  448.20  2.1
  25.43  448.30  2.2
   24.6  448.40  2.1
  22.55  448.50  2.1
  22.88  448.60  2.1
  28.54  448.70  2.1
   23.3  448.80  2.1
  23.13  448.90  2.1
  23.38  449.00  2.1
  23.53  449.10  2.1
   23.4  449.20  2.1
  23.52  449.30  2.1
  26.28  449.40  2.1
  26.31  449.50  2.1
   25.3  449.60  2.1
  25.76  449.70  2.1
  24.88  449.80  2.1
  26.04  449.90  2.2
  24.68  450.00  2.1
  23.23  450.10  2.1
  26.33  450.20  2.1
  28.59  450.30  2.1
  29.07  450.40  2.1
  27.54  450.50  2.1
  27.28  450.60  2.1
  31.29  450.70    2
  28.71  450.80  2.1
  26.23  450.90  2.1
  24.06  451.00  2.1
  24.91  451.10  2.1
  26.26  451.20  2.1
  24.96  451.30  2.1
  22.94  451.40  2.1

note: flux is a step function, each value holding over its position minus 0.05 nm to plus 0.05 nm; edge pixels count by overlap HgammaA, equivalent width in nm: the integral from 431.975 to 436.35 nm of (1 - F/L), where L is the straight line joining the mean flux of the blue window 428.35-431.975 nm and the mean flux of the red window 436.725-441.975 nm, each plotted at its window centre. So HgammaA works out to 0.151 nm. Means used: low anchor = 21.5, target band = 21.6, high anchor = 23.6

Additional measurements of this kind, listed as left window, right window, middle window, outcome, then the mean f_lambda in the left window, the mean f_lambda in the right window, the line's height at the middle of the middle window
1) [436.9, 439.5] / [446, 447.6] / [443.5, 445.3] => 0.00 nm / 22.9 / 24.4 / 23.9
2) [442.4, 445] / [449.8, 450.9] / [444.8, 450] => 0.30 nm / 24.2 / 27.1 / 25.8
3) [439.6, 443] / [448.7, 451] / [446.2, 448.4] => 0.07 nm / 24.5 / 25.8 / 25.4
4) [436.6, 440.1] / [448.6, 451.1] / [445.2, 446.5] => 0.08 nm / 23.5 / 25.8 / 25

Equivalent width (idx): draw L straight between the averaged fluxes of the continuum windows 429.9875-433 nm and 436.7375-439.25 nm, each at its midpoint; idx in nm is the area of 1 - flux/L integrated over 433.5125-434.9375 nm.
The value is 0.11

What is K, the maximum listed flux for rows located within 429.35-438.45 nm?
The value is 27.86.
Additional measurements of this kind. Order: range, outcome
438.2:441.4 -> 28.51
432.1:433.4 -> 25.39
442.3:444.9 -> 27.81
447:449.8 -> 28.54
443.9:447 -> 27.31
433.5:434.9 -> 23.35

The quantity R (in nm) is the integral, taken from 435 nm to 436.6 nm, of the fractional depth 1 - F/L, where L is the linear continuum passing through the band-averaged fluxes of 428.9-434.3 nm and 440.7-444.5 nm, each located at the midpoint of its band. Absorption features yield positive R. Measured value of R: -0.081 nm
